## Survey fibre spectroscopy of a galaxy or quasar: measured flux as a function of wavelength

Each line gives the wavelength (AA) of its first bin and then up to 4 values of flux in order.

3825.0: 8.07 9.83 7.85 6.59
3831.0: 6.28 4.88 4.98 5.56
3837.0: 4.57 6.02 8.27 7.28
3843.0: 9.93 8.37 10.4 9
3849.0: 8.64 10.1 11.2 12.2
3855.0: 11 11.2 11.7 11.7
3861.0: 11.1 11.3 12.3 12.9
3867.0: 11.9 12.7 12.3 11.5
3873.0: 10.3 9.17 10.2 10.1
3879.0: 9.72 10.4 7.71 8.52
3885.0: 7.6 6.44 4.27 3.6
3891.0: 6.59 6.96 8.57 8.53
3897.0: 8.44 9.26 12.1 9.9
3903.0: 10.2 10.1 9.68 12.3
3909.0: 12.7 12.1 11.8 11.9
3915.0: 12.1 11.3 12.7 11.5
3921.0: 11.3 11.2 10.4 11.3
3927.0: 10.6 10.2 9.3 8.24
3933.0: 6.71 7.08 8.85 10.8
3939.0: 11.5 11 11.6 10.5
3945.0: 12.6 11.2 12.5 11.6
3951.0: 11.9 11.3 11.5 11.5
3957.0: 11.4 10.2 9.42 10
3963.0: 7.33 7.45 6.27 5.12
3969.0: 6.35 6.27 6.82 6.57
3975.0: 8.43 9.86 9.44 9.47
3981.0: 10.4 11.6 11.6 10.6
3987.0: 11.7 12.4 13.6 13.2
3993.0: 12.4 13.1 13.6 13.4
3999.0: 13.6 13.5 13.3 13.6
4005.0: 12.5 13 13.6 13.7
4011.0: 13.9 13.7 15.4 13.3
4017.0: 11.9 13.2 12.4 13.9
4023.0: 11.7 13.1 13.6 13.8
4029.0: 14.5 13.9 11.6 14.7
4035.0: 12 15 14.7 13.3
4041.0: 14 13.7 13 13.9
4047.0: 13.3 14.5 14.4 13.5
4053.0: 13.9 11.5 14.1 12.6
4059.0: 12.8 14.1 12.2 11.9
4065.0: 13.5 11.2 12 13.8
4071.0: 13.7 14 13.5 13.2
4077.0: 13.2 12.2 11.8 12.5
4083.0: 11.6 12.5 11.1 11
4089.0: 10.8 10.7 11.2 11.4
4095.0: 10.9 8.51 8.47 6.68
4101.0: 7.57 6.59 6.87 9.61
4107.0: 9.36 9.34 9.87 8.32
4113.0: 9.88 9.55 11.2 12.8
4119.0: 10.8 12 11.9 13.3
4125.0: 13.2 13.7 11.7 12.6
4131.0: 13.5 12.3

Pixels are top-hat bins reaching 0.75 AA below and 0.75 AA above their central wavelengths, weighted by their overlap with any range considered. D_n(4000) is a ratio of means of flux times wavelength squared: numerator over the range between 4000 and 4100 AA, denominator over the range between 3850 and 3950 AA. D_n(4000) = 1.3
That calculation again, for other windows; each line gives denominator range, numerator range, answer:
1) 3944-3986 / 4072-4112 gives 1.16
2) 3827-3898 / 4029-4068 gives 1.63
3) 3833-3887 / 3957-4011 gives 1.18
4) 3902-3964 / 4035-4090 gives 1.29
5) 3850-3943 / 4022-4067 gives 1.41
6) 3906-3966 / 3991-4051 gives 1.32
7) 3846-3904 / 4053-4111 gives 1.28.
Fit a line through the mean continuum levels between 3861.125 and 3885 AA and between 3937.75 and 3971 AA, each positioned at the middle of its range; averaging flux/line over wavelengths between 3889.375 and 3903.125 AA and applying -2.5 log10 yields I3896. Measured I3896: 0.22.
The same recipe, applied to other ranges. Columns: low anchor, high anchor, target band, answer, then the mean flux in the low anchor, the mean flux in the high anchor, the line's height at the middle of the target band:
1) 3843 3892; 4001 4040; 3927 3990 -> 0.22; 9.86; 13.4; 12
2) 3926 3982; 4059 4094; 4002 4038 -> -0.21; 9.51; 12.3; 11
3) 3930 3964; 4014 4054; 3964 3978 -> 0.49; 10.4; 13.5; 11.2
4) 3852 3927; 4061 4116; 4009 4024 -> -0.24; 10.3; 10.9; 10.7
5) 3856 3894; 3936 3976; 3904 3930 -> -0.17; 9.66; 9.64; 9.65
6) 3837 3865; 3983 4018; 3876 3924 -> 0.14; 9.97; 13.1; 11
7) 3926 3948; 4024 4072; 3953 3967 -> 0.15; 10.1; 13.4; 10.8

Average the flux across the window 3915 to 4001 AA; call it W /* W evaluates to 10.4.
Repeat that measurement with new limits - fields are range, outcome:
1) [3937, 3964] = 11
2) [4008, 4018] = 13.6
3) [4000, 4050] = 13.5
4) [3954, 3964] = 10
